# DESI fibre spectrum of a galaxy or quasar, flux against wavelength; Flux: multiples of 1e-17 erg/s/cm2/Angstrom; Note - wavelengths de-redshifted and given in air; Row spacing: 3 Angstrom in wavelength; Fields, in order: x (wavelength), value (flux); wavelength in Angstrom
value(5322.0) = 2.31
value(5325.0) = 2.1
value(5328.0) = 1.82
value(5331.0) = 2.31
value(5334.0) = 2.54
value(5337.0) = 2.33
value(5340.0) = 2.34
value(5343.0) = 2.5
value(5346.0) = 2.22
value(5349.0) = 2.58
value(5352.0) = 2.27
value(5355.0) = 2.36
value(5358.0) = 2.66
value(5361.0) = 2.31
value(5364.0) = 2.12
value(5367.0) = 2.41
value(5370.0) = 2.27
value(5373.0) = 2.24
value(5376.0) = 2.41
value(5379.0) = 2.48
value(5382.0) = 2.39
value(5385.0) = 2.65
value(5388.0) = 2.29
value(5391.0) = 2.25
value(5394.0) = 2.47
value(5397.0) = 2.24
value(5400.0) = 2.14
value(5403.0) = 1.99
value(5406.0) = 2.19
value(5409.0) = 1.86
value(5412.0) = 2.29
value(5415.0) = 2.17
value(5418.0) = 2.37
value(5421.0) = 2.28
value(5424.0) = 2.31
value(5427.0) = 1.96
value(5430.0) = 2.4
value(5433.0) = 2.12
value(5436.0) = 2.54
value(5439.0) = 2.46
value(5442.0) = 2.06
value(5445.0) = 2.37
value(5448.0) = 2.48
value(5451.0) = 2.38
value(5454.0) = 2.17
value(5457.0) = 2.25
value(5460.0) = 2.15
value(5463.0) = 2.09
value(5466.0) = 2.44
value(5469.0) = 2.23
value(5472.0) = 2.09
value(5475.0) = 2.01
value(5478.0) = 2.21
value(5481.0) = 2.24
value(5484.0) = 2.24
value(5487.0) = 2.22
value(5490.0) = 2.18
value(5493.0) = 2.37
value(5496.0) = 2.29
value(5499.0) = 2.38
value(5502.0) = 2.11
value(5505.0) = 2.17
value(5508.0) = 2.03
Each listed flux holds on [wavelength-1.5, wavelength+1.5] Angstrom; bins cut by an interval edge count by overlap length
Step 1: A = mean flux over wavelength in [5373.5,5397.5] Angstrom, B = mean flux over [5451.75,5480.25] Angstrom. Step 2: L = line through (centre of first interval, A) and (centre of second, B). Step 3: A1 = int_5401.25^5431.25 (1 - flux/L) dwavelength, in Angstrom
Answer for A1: 1.8 Angstrom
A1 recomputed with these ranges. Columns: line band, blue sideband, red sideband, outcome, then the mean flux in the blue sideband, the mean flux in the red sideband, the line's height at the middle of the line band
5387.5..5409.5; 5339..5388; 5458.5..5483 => 1.25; 2.39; 2.18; 2.32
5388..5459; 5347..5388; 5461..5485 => 1.04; 2.39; 2.19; 2.28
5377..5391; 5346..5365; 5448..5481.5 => -0.56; 2.38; 2.22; 2.34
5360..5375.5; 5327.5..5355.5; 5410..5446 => 0.29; 2.34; 2.27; 2.32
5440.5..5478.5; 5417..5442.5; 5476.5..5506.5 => 0.64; 2.28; 2.24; 2.26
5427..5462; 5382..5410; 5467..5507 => -0.97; 2.25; 2.21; 2.23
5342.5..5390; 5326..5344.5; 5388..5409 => -2.81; 2.3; 2.19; 2.25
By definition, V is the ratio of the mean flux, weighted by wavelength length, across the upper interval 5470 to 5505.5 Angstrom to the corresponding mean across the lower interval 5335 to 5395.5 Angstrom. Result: 0.93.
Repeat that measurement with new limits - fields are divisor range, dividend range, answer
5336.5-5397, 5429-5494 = 0.95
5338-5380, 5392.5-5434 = 0.93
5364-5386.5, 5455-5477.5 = 0.91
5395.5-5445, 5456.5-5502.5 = 1.00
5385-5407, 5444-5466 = 1.01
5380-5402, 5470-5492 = 0.93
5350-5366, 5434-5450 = 1.01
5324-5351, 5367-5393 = 1.03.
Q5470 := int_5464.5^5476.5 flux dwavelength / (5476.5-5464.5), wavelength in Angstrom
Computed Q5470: 2.19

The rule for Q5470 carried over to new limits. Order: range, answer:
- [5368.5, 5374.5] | 2.26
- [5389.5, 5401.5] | 2.27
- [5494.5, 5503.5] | 2.26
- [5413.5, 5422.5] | 2.27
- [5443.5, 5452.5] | 2.41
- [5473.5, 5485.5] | 2.18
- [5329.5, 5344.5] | 2.4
